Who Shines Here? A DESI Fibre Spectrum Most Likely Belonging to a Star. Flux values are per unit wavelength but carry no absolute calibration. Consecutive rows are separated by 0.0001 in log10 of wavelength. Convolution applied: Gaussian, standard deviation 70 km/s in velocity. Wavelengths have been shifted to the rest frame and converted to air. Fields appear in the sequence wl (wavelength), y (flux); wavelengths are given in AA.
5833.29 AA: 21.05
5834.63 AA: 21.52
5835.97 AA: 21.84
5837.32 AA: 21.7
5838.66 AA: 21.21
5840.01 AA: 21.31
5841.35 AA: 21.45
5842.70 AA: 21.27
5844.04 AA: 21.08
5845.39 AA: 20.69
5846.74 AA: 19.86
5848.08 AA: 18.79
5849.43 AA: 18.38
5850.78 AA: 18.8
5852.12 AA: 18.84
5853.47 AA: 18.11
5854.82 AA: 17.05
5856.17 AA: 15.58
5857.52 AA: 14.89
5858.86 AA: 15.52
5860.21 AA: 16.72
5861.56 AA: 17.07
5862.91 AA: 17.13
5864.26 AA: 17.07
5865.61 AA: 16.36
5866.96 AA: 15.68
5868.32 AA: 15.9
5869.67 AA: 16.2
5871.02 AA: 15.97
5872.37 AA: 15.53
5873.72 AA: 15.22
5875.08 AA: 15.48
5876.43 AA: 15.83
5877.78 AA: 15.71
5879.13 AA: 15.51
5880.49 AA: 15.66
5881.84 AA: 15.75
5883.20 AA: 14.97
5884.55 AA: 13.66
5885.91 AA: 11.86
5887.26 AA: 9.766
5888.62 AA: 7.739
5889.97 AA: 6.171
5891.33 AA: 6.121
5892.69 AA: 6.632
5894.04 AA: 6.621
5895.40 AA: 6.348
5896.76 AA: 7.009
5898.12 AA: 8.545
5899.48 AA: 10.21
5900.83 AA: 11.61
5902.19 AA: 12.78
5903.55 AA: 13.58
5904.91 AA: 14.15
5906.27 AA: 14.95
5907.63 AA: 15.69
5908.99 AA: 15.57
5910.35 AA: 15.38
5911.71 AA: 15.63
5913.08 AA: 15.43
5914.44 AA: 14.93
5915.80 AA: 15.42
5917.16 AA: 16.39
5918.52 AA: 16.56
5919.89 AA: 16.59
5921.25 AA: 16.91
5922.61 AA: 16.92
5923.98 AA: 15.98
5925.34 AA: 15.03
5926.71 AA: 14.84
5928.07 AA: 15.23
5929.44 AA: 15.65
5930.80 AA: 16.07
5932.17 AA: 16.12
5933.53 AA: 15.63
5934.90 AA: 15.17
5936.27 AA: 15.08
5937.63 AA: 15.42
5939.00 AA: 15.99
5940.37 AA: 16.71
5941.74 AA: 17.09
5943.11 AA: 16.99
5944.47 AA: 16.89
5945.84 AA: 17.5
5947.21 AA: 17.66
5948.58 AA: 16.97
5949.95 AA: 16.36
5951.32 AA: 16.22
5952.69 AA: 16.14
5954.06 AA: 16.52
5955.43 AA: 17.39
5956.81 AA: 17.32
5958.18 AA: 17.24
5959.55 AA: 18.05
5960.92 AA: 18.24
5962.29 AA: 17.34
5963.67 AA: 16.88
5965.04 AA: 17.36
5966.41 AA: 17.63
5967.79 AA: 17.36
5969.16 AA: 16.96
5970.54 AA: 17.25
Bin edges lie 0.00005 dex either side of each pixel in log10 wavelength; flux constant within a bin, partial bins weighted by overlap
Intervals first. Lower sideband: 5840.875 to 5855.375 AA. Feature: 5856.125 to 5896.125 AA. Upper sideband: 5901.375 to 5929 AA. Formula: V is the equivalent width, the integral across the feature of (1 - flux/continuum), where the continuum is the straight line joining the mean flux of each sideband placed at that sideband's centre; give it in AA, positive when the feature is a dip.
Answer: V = 9.7 AA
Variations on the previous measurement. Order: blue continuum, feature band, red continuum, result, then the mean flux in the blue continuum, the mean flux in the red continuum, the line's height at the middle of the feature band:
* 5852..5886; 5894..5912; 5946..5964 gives 4.7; 15.9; 17.1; 16.4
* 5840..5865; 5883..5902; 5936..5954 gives 9.2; 18.3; 16.6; 17.6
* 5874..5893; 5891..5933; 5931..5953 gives 2.5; 12.4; 16.4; 14.3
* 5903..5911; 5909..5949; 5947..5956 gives -0.7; 14.9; 16.7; 15.8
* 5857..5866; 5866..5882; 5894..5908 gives -1.1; 16.4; 11.1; 14.8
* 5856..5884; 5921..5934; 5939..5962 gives 0.7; 15.9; 17.1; 16.7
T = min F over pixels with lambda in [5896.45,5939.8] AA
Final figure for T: 7.009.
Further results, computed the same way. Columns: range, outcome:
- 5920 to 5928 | 14.84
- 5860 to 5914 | 6.121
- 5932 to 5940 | 15.08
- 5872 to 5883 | 15.22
